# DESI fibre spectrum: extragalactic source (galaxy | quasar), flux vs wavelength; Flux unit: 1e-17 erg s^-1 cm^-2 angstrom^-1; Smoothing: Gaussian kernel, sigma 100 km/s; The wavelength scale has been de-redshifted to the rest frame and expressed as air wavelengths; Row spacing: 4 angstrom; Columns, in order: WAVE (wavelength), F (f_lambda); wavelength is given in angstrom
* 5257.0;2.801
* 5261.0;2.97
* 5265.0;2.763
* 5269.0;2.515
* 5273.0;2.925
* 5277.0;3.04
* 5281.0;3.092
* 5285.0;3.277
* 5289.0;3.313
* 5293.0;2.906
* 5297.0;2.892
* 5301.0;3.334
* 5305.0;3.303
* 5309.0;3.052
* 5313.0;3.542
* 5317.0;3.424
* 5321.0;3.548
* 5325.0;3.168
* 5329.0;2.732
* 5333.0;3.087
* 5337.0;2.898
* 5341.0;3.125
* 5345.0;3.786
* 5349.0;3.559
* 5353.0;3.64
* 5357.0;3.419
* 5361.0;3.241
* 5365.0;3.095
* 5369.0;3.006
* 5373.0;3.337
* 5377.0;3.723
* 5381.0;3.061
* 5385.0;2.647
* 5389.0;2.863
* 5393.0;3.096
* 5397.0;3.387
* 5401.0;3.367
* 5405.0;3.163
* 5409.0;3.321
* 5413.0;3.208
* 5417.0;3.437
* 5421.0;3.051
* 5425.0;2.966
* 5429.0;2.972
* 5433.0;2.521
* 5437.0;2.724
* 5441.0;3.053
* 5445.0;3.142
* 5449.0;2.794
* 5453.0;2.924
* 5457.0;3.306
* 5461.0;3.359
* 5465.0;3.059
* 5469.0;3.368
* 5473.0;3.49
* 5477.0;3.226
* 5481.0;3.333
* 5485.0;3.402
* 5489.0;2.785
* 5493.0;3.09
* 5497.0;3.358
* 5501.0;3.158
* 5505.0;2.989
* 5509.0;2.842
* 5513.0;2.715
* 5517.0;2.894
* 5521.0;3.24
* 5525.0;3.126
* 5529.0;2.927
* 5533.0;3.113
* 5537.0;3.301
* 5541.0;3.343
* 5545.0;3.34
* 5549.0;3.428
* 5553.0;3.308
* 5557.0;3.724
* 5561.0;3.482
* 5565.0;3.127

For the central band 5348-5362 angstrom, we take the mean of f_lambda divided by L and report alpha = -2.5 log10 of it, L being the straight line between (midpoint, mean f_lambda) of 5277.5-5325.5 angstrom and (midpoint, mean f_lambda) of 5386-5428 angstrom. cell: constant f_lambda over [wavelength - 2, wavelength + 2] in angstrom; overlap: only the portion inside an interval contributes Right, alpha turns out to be -0.09 mag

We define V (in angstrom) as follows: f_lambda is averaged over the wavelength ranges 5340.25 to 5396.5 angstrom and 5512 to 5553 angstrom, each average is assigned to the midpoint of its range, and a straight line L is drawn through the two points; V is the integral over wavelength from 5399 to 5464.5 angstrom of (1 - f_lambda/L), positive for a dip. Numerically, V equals 2.9 angstrom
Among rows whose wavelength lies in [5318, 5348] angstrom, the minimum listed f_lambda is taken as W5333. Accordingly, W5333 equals 2.732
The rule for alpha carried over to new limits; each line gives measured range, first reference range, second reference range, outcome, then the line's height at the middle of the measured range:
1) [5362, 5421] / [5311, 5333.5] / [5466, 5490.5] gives 0.025 mag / 3.26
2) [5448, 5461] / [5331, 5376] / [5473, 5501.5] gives 0.054 mag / 3.24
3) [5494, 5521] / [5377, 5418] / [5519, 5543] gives 0.056 mag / 3.18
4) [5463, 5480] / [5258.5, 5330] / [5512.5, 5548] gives -0.054 mag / 3.13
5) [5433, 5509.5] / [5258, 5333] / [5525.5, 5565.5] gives 0.044 mag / 3.25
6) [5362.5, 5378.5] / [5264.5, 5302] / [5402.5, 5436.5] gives -0.079 mag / 3.05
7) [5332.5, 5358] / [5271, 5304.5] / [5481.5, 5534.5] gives -0.094 mag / 3.09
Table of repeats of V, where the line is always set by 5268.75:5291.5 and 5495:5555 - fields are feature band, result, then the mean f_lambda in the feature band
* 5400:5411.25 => -0.6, 3.27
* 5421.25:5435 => 1.1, 2.85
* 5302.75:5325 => -2.0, 3.35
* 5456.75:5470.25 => -0.6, 3.26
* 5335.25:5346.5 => -0.6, 3.25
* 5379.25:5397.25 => 0.7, 2.97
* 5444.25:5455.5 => 0.6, 2.95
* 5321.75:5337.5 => 0.3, 3.02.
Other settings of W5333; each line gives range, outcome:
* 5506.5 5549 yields 2.715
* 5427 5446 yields 2.521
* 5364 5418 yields 2.647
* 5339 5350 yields 3.125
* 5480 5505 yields 2.785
